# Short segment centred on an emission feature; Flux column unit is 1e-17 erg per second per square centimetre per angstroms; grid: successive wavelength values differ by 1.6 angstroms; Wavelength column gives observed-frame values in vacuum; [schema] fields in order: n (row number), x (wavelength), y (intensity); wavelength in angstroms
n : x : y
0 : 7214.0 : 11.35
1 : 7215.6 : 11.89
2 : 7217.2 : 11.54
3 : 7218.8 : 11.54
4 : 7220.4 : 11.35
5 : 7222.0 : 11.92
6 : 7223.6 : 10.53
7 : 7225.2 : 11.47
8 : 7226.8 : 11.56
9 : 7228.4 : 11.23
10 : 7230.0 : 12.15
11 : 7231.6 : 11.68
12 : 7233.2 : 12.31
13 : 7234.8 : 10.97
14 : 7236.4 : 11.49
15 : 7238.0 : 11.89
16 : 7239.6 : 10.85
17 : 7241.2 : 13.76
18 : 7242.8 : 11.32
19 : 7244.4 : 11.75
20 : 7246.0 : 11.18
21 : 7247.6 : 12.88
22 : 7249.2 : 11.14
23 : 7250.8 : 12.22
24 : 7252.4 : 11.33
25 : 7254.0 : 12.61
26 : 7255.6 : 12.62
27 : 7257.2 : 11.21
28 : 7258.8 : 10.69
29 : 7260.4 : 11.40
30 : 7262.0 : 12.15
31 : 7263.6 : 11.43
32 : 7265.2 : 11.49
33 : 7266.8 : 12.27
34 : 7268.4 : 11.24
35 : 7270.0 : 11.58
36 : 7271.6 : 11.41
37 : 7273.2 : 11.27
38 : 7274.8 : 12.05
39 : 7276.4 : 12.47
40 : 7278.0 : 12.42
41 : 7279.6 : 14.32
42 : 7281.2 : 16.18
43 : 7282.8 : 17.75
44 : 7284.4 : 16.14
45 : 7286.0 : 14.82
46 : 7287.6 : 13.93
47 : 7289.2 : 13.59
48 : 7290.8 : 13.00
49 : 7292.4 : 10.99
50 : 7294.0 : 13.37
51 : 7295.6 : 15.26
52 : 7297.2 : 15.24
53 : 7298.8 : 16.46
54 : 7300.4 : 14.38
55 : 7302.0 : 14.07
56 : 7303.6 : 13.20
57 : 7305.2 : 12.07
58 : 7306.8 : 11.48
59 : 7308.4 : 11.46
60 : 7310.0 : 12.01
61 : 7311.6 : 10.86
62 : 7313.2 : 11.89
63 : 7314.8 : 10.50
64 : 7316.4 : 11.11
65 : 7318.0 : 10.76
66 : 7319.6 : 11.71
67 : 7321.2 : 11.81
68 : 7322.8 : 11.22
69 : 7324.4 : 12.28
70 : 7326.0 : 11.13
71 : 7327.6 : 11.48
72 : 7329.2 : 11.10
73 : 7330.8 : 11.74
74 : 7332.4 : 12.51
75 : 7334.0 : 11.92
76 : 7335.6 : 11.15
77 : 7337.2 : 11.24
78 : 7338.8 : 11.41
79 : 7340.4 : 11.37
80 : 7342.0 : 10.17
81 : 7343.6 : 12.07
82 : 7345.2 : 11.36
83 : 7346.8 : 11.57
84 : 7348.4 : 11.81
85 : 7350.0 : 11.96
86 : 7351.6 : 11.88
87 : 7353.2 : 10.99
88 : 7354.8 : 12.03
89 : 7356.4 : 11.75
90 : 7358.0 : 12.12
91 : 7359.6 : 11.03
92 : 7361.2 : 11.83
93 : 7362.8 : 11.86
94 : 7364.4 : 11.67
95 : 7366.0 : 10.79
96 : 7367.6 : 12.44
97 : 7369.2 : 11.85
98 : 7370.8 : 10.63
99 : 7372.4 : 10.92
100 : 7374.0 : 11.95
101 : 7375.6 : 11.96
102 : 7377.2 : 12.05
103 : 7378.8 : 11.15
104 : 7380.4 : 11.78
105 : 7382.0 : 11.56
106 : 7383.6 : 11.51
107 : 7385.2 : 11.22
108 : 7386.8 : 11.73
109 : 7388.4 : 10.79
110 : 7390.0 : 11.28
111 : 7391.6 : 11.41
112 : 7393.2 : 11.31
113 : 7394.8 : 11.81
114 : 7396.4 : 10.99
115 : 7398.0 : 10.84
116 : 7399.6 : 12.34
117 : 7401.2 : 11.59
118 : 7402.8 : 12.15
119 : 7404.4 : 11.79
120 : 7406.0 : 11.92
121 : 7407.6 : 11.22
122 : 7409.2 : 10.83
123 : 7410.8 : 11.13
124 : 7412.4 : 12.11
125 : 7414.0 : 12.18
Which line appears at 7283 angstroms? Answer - [S II]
